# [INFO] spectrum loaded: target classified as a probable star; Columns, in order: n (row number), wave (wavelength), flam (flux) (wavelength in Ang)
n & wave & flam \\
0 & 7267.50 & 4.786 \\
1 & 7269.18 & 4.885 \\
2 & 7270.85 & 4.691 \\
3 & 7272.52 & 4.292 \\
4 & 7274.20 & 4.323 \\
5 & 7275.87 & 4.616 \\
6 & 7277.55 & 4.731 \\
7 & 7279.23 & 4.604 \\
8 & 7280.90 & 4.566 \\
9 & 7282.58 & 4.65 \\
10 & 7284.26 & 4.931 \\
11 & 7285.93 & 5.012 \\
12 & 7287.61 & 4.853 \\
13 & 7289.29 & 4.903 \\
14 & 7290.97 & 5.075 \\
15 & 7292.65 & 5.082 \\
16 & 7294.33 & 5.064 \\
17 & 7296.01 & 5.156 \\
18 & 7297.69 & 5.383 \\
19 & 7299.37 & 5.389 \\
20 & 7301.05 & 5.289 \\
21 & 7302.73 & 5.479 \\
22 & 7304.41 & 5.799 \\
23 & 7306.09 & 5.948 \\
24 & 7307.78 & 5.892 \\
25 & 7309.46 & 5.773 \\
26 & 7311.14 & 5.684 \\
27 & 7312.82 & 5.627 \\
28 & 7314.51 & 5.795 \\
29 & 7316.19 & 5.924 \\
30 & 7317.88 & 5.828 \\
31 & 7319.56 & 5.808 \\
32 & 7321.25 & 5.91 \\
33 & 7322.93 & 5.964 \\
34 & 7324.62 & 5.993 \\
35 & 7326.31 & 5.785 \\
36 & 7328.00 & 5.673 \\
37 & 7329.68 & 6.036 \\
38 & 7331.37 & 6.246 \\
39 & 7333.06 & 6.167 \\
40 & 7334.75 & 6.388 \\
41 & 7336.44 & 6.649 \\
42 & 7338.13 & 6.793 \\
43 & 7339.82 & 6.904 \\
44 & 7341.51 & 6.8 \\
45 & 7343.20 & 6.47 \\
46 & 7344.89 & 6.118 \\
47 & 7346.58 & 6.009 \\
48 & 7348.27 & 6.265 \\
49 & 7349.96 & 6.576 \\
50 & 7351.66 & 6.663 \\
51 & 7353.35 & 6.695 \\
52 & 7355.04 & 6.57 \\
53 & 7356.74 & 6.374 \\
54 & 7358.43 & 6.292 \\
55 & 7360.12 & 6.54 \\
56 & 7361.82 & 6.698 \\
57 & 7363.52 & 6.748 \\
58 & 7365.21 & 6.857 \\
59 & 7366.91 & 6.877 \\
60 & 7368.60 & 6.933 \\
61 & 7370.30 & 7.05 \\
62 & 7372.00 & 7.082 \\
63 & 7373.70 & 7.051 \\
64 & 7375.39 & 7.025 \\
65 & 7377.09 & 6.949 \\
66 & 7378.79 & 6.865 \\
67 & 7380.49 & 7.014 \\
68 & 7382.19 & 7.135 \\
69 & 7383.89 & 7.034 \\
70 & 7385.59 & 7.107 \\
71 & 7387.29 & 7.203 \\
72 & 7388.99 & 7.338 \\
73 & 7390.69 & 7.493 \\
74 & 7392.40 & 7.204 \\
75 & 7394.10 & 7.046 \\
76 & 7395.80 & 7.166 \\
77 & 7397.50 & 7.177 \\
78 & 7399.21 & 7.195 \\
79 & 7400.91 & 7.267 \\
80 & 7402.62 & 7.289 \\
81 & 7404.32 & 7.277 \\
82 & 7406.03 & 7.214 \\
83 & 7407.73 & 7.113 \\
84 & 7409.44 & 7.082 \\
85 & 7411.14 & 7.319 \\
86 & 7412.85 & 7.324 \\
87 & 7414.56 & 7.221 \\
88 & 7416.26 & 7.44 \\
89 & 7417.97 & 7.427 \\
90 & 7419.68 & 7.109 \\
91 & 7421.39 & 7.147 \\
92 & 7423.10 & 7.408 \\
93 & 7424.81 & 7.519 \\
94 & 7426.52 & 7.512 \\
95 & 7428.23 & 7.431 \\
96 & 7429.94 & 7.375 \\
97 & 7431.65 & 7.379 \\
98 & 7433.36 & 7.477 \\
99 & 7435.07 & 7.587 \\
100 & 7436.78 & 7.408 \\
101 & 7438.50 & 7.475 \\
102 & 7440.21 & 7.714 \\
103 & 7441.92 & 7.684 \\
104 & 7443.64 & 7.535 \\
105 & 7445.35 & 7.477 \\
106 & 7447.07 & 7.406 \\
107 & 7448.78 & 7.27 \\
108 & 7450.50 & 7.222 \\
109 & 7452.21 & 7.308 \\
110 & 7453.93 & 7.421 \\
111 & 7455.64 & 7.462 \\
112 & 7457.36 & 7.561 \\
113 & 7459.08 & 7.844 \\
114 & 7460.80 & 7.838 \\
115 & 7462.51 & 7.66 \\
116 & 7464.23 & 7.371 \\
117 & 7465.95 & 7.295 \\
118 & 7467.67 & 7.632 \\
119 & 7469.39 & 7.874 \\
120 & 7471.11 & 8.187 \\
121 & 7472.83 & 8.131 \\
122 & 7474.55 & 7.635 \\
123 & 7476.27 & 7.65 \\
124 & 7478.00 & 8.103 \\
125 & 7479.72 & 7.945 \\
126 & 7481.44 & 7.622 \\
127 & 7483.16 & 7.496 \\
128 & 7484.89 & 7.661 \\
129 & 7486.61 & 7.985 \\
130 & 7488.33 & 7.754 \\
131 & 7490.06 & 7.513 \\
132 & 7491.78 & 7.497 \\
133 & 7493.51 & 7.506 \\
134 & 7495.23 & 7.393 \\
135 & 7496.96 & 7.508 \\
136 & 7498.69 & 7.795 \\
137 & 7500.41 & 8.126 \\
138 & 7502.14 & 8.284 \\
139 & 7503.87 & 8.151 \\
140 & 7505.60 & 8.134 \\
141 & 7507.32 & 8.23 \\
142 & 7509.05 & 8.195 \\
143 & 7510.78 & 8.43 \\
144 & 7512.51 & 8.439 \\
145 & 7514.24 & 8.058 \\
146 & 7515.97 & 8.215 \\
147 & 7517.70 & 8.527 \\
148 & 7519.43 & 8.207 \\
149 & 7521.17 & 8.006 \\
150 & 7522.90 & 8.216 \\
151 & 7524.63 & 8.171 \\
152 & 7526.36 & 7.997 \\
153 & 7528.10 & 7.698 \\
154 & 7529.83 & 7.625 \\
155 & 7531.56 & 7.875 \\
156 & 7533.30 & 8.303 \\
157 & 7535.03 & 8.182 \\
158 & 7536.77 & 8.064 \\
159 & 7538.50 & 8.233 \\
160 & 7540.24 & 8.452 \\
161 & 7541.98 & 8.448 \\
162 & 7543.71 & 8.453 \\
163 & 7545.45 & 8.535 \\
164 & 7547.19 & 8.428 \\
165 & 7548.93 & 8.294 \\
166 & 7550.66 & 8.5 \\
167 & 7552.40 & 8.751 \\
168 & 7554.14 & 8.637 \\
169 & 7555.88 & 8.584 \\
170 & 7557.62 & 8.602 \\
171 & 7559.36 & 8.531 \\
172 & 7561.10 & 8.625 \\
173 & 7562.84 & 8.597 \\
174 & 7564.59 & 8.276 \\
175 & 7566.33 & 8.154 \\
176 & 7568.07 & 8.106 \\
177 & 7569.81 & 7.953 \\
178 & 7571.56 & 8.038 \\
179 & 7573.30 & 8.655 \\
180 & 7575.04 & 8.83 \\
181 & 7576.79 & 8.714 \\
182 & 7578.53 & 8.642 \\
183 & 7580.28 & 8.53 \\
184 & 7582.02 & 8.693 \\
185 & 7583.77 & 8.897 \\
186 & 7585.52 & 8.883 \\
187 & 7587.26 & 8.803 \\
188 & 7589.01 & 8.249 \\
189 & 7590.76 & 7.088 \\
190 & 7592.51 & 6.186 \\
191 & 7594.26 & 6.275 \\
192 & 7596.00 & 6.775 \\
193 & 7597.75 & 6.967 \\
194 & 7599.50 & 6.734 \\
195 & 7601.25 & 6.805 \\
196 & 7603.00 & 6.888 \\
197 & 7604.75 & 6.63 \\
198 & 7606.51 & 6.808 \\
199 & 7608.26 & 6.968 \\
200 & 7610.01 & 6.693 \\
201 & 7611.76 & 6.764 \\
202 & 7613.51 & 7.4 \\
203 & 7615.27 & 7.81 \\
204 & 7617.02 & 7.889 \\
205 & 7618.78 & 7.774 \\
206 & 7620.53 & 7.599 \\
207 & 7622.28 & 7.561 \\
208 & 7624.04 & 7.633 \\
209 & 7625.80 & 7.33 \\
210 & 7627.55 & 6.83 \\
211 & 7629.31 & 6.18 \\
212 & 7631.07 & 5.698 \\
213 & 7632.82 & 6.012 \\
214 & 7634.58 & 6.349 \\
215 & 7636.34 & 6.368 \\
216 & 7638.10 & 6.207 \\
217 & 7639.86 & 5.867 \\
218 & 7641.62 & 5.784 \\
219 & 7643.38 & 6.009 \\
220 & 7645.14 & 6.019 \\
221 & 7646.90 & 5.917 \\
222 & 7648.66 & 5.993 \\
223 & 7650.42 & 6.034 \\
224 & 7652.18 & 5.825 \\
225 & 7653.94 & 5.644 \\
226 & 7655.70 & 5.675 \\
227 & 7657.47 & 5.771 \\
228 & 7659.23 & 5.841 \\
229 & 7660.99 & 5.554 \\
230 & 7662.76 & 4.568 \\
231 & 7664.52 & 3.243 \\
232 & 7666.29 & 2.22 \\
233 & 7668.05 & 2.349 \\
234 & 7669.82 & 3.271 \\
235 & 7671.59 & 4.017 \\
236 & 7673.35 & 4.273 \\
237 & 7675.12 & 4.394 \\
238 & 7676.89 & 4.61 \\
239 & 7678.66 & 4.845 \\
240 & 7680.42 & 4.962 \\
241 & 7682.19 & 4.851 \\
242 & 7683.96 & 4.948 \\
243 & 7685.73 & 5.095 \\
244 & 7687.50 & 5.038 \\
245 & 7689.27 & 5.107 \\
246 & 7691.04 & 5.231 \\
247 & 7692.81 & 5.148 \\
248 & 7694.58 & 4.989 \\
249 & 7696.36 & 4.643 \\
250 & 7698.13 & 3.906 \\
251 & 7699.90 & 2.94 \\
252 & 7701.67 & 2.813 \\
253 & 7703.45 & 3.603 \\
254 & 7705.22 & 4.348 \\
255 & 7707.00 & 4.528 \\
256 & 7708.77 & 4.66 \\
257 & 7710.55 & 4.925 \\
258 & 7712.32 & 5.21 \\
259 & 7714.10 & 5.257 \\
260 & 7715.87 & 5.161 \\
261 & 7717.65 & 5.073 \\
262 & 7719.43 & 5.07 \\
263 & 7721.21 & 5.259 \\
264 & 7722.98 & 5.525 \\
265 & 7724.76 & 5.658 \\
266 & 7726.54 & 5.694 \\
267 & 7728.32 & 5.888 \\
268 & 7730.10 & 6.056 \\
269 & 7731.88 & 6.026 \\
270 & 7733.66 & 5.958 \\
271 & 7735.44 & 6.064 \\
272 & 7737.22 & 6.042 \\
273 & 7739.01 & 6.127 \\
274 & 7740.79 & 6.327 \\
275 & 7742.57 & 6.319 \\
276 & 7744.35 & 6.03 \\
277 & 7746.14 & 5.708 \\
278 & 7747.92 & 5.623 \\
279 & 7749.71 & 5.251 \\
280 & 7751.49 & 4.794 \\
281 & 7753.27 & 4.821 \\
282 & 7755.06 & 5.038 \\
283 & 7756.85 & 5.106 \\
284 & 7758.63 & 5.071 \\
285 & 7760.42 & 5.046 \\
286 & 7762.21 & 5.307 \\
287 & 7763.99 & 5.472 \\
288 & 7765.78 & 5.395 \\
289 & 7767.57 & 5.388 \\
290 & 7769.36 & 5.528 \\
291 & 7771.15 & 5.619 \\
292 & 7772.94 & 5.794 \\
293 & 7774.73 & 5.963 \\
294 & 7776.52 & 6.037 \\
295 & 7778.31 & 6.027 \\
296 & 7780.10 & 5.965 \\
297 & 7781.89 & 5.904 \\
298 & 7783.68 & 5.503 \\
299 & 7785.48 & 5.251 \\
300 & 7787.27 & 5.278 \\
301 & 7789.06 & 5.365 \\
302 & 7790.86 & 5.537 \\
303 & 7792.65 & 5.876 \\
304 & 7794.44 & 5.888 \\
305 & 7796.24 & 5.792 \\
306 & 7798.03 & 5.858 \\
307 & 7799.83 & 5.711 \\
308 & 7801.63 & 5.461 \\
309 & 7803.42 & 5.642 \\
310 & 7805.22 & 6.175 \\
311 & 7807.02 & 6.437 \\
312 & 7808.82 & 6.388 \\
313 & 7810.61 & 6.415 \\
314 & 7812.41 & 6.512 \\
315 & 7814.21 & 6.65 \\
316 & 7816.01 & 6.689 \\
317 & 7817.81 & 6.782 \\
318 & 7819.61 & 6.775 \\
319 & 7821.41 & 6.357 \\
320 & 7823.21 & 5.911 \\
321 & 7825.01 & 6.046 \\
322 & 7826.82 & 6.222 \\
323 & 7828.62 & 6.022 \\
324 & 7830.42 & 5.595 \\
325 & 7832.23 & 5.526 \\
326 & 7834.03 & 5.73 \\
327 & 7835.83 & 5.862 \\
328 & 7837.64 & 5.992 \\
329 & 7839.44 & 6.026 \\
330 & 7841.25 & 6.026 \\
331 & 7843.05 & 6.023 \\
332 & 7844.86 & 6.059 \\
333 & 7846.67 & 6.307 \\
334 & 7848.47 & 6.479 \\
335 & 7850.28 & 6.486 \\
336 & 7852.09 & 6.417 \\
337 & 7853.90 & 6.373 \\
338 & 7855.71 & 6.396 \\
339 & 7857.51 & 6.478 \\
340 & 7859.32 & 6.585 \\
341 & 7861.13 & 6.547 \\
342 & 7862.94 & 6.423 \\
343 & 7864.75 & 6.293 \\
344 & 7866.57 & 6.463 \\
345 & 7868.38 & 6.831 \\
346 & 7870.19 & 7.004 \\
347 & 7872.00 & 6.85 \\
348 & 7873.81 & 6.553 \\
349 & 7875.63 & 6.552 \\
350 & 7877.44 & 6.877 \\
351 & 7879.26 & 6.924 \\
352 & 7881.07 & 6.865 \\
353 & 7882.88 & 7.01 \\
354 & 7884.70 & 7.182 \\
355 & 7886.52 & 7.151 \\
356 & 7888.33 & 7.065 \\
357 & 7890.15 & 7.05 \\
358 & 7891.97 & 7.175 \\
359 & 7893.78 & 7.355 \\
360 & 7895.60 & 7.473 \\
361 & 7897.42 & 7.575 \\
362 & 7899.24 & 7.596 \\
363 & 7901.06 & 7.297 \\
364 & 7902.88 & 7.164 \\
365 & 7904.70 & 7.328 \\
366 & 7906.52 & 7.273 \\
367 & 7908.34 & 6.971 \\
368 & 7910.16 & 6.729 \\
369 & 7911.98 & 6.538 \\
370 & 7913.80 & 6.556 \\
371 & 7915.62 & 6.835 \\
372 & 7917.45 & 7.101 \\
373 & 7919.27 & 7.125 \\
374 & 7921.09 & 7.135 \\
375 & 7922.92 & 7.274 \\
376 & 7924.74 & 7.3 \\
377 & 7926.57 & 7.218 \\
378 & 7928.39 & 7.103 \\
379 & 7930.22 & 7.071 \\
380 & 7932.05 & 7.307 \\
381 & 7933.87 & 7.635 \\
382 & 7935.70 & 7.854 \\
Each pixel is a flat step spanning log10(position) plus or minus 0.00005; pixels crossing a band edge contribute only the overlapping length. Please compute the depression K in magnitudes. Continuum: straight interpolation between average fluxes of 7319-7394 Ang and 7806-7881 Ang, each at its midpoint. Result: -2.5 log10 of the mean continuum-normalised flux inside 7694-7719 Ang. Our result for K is 0.405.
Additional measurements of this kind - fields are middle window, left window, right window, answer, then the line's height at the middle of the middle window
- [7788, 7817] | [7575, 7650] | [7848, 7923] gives 0.16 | 6.95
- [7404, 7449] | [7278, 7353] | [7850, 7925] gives -0.23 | 5.98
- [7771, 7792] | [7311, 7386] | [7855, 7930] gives 0.20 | 6.86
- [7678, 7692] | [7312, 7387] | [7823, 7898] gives 0.28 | 6.51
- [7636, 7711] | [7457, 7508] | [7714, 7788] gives 0.28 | 6.22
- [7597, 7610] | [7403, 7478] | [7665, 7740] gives -0.17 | 5.81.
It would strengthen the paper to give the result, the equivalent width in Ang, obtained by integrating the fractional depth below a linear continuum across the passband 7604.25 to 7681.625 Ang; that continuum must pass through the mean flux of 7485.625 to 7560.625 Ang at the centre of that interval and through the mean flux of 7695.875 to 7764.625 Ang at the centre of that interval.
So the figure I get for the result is 7.8 Ang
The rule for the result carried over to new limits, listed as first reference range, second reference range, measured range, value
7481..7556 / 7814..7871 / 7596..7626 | 1.58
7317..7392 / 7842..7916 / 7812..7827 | 0.74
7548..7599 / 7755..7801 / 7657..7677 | 8.22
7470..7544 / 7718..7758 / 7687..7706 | 5.46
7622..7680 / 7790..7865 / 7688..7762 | 7.28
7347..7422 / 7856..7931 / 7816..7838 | 2.77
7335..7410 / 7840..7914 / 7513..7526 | -2.54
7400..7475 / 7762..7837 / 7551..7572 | -4.50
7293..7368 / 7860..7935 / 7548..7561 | -4.20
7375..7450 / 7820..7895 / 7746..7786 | 7.12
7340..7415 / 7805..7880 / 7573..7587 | -4.32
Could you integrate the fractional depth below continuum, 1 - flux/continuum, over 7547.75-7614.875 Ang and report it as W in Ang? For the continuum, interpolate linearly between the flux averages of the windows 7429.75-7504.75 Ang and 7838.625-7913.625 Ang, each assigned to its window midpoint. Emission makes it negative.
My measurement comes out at -4.33 Ang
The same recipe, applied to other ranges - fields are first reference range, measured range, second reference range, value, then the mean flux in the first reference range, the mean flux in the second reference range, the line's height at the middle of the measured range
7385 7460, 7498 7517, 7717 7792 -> -3.5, 7.36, 5.6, 6.91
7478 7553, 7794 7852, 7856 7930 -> 8.4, 8.07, 6.97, 7.17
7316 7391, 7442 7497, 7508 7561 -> 0.4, 6.58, 8.29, 7.68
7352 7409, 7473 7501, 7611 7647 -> -3.4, 6.99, 6.73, 6.88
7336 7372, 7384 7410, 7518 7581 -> -0.8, 6.62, 8.33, 7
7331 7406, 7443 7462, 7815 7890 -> -2.0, 6.84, 6.44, 6.77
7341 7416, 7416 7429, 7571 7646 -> -0.7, 6.93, 7.22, 6.99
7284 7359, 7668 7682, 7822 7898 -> 4.6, 5.9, 6.51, 6.3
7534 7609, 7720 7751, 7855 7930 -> 6.8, 8.03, 6.96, 7.49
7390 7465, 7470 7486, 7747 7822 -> -1.5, 7.38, 5.75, 7.15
